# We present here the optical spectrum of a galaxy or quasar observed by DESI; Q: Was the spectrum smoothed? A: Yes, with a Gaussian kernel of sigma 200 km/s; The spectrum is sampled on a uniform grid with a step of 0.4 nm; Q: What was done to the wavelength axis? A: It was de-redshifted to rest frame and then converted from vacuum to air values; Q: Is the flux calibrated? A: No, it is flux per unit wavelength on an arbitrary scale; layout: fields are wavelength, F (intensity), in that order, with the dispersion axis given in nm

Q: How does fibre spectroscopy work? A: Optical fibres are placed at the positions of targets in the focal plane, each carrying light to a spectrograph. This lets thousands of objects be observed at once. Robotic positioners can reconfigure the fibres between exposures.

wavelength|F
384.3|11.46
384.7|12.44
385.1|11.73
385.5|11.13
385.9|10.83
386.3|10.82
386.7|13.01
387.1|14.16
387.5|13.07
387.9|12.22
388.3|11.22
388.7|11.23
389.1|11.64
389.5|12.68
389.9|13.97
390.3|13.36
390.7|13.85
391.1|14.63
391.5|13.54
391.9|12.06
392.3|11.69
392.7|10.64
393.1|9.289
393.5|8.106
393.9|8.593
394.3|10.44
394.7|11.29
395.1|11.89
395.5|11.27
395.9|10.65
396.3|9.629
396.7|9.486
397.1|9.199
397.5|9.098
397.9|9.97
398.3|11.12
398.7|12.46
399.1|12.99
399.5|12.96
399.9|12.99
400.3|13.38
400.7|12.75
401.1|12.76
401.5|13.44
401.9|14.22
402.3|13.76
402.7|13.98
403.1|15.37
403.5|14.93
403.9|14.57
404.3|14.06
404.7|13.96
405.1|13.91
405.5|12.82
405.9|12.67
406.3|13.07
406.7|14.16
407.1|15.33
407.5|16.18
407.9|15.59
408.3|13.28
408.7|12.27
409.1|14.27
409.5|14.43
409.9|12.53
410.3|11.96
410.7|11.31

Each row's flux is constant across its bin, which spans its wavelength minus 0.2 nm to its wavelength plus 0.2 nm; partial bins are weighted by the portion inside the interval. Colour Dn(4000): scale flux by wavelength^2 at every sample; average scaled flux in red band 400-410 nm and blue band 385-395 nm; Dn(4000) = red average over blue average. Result 1.27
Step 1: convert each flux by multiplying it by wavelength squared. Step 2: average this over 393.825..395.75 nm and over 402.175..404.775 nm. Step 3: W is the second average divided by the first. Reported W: 1.4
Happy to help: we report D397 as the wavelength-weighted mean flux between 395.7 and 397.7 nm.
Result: 9.61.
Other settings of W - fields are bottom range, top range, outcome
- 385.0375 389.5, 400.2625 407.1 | 1.26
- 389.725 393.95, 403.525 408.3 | 1.28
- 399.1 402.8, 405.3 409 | 1.08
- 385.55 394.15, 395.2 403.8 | 1.08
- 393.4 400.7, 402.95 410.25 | 1.34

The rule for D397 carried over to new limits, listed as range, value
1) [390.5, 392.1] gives 13.5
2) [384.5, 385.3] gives 12.1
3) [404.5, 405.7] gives 13.6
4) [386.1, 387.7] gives 12.8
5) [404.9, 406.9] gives 13.3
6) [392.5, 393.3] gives 9.96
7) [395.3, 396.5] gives 10.5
